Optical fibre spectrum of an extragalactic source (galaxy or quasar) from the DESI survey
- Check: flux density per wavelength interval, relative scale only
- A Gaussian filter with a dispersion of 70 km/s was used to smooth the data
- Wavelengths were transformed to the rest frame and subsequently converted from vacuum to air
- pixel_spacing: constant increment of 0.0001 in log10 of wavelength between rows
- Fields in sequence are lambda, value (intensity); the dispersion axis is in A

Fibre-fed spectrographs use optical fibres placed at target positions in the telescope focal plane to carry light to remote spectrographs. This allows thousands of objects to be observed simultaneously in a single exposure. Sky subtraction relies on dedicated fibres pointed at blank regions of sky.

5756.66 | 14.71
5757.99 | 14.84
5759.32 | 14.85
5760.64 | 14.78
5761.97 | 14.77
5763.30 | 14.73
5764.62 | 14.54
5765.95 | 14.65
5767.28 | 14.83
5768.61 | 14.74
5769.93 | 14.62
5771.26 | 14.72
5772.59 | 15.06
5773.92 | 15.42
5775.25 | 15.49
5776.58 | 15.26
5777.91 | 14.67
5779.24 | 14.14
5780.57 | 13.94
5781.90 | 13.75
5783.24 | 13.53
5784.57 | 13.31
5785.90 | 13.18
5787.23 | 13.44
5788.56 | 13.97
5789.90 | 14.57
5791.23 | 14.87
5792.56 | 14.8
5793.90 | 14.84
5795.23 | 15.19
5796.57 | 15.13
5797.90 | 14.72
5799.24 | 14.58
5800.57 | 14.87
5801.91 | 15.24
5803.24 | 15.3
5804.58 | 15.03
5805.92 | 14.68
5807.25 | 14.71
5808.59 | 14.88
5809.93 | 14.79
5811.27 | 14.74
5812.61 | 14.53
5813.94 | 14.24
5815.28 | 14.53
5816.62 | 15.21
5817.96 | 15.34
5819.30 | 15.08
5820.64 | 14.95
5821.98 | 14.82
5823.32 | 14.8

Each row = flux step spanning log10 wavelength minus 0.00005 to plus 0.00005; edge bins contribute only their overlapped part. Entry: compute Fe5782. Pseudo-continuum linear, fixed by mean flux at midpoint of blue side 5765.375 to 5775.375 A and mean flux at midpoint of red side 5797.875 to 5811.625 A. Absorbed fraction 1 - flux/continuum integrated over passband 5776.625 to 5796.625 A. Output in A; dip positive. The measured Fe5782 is 0.9 A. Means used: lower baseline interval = 14.9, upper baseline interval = 14.9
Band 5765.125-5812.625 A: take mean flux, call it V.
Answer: 14.6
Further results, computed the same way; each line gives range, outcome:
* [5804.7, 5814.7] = 14.7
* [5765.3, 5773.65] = 14.8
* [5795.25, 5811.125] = 14.9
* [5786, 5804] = 14.7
